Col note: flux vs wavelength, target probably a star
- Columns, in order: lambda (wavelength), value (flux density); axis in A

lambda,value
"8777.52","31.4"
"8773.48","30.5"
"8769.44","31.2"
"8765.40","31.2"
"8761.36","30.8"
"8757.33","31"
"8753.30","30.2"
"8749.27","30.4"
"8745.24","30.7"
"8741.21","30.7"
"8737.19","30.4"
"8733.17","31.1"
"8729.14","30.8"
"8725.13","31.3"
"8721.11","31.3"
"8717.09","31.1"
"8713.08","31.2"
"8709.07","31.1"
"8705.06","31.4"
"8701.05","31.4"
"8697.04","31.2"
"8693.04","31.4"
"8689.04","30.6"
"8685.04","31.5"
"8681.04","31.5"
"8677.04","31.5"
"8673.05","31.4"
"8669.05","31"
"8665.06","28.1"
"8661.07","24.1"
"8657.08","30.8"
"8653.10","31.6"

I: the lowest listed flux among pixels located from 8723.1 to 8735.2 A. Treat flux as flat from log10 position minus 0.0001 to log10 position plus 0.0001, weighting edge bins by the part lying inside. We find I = 30.8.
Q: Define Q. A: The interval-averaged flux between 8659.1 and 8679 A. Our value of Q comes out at 29.2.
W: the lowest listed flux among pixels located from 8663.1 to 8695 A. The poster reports 28.1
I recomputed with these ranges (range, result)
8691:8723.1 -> 31.1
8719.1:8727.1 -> 31.3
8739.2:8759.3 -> 30.2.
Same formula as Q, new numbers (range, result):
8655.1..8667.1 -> 27.7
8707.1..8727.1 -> 31.2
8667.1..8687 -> 31.4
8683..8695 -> 31.2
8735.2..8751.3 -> 30.5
